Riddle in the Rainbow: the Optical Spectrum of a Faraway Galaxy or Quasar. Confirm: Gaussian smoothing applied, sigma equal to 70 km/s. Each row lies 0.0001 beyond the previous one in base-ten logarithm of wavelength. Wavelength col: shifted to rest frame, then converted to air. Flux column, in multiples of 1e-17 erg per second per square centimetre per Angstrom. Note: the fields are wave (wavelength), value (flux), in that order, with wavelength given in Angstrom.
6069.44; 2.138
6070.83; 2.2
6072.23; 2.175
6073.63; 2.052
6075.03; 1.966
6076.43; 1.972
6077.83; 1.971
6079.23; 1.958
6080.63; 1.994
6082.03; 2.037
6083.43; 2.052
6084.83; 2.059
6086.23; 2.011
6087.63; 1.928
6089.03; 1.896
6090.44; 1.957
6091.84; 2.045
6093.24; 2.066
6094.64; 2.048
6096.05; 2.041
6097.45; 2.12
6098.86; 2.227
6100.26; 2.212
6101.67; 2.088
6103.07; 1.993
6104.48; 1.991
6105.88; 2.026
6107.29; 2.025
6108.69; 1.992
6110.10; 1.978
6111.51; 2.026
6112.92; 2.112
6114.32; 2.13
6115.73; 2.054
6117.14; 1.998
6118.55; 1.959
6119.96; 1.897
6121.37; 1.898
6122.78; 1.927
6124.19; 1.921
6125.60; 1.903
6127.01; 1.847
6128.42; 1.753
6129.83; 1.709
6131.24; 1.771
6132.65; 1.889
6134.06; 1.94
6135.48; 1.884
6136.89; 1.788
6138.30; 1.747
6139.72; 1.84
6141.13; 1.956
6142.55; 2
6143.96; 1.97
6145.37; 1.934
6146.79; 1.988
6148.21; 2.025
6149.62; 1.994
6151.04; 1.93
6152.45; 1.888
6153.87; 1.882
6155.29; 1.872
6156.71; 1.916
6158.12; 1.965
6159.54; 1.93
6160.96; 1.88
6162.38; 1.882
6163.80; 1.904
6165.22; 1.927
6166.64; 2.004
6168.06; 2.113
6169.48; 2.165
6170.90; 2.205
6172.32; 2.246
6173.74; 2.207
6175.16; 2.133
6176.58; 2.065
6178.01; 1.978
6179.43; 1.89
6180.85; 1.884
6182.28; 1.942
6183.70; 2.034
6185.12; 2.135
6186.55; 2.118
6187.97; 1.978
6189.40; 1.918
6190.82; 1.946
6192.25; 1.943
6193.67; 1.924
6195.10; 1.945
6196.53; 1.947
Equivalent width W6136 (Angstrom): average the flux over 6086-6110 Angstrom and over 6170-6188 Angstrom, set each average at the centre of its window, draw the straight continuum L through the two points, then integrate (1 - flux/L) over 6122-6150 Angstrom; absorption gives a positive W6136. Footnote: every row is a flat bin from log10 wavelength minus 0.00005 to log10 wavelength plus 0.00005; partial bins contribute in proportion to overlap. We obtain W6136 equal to 2.2 Angstrom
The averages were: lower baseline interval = 2.04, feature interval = 1.89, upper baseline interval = 2.07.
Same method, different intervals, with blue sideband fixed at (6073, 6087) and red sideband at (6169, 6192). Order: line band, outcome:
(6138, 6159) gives 1.1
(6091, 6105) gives -0.5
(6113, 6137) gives 1.4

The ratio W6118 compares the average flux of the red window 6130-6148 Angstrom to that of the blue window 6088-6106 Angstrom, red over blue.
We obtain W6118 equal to 0.92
